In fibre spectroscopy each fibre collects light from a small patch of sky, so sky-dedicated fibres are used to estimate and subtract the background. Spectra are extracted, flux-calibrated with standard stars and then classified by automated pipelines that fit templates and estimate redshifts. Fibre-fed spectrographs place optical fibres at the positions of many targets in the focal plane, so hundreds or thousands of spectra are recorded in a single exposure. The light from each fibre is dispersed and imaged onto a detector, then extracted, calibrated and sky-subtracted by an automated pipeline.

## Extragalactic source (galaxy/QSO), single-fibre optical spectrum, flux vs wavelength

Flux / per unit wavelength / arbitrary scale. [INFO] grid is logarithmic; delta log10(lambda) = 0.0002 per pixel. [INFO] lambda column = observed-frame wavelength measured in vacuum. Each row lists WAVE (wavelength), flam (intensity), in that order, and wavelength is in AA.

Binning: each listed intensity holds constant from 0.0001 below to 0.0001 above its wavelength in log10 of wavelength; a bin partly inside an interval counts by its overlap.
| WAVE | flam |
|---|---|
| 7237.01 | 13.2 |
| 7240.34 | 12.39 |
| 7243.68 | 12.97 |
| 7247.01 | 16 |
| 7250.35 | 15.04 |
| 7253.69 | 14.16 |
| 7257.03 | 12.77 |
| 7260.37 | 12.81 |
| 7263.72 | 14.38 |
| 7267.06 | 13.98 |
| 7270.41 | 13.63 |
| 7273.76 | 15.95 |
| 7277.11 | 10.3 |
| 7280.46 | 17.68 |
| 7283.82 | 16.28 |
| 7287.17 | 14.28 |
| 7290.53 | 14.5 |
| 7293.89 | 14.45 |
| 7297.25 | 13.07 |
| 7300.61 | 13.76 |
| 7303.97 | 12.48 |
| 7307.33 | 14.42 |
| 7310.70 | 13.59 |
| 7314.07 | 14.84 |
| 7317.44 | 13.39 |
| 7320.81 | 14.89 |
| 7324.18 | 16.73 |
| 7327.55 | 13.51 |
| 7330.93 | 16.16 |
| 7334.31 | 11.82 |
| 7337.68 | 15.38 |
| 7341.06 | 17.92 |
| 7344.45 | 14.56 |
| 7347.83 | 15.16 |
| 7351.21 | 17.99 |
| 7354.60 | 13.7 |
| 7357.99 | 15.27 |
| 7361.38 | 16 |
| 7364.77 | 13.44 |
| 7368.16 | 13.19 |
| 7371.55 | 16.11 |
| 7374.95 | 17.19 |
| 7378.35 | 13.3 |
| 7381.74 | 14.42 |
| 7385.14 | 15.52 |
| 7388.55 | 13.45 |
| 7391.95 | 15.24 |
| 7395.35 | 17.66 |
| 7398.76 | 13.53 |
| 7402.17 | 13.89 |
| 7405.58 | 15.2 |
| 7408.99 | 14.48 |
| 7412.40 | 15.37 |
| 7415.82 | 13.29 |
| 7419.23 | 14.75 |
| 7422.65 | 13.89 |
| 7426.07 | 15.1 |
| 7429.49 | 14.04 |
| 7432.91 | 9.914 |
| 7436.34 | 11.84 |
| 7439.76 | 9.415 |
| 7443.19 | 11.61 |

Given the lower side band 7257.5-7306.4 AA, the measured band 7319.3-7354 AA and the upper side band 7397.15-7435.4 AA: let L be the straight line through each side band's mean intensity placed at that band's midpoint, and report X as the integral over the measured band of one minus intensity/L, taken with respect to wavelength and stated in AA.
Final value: -3.3 AA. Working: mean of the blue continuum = 14.1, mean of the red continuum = 13.9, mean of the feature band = 15.4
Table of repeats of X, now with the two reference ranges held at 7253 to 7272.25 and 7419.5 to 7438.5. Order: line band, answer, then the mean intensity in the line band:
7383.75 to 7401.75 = -2.5 AA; 15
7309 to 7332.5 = -2.3 AA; 14.7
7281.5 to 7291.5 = -1.3 AA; 15.2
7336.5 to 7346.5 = -2.0 AA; 15.9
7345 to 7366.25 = -3.1 AA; 15.2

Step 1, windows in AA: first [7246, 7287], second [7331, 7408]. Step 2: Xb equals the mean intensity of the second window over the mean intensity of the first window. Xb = 1.04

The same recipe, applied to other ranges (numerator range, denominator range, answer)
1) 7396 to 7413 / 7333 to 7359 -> 0.96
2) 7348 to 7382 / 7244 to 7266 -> 1.07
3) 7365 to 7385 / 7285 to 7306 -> 1.07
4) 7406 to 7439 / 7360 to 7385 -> 0.91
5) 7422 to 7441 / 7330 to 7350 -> 0.81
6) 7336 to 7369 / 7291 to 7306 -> 1.13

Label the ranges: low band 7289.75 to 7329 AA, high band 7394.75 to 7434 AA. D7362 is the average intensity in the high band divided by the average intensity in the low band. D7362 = 1.01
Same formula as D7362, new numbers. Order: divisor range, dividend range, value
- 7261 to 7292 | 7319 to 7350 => 1.05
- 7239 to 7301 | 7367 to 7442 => 1.00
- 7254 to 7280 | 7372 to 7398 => 1.12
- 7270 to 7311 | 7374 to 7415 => 1.05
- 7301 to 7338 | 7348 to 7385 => 1.06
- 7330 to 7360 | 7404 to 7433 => 0.93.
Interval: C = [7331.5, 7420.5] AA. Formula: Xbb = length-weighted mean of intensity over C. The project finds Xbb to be 14.9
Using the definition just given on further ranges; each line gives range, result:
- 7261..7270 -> 13.9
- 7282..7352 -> 14.7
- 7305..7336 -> 14.3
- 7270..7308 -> 14.2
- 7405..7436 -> 13.9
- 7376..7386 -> 14.5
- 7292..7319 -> 13.8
